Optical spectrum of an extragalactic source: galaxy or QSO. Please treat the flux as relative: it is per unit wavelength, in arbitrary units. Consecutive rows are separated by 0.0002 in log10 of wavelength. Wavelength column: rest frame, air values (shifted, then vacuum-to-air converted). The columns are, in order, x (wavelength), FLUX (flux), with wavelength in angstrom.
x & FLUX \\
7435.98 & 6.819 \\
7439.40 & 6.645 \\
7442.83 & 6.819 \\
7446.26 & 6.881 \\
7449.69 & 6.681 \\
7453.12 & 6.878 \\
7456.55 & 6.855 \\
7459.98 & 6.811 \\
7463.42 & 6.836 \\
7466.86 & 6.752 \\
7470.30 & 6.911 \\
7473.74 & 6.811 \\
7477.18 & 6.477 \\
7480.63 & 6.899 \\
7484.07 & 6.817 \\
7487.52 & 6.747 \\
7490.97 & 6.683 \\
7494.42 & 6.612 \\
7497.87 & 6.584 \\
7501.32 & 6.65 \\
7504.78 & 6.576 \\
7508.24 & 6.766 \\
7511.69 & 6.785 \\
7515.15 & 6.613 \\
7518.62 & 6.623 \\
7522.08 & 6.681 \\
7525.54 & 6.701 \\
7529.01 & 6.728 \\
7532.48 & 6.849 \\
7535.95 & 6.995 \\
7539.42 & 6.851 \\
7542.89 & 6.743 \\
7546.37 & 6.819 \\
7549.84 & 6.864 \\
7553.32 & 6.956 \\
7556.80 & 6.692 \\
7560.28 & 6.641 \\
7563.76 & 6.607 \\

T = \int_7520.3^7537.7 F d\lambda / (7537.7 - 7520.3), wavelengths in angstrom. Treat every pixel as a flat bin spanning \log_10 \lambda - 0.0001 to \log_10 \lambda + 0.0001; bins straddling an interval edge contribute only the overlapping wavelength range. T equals 6.79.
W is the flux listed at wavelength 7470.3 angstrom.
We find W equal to 6.911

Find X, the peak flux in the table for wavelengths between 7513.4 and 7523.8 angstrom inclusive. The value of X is 6.681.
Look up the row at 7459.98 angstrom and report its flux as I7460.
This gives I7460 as 6.811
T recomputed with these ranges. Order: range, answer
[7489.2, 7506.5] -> 6.62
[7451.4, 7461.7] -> 6.85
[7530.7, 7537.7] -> 6.92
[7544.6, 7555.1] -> 6.88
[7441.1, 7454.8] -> 6.81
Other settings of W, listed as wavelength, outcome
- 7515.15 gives 6.613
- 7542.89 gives 6.743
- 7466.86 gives 6.752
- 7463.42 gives 6.836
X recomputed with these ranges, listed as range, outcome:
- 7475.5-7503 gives 6.899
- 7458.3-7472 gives 6.911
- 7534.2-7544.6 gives 6.995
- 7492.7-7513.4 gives 6.785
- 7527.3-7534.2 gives 6.849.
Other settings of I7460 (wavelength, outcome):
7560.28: 6.641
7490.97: 6.683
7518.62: 6.623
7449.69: 6.681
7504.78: 6.576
